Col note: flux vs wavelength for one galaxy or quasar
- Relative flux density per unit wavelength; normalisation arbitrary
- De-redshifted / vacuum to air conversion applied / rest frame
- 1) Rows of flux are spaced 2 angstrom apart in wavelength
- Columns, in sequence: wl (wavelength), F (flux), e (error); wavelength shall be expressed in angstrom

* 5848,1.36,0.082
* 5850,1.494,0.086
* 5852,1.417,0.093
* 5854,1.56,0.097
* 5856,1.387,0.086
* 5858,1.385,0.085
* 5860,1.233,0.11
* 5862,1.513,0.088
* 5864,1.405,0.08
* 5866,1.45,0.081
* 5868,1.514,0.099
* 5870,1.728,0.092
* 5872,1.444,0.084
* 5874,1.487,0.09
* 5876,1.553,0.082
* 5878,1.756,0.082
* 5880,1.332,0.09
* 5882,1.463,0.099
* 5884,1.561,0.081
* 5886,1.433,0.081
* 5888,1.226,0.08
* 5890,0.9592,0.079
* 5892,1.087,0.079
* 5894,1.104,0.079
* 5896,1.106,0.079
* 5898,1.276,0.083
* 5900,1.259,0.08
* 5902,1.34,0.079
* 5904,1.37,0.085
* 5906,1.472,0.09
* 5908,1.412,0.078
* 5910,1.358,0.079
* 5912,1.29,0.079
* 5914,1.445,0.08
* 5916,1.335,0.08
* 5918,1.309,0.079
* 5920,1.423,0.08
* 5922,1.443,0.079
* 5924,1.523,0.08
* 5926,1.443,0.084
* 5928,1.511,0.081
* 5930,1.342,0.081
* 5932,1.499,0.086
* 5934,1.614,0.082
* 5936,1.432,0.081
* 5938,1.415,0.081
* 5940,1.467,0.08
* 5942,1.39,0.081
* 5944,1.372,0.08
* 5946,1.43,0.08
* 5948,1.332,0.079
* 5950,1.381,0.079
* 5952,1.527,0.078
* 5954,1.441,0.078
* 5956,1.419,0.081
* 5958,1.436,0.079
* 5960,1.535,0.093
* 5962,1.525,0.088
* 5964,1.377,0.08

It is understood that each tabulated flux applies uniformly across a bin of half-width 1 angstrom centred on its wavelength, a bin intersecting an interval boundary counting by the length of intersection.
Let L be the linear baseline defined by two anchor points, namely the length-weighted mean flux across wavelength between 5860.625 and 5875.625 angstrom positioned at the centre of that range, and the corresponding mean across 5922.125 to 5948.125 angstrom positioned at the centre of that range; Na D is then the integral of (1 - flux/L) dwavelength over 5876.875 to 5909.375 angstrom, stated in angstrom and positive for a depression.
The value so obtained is 3.46 angstrom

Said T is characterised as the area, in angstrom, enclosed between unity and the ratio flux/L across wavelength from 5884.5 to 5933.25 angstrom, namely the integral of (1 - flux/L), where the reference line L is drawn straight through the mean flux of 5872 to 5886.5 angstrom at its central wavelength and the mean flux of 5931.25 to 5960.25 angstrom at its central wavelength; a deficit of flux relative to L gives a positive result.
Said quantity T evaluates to 4.7 angstrom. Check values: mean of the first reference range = 1.51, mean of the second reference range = 1.44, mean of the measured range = 1.34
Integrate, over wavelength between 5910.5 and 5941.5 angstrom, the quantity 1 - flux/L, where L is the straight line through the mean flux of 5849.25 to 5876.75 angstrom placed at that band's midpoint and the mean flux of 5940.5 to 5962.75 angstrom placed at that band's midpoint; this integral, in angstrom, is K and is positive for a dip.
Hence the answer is 0.3 angstrom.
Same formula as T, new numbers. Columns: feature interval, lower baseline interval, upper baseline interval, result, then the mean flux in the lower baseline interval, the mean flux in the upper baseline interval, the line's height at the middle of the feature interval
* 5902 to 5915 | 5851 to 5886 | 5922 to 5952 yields 0.6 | 1.48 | 1.44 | 1.46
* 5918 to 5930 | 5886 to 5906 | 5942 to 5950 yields -1.2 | 1.22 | 1.38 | 1.31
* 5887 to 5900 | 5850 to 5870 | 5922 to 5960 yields 2.8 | 1.45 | 1.45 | 1.45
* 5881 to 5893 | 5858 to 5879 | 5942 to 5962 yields 1.6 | 1.5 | 1.43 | 1.49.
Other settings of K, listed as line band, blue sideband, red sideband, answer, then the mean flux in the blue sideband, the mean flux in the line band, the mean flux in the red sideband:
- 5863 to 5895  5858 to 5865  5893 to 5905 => -2.1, 1.38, 1.41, 1.24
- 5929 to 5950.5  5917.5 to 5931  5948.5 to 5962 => 0.3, 1.43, 1.43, 1.46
